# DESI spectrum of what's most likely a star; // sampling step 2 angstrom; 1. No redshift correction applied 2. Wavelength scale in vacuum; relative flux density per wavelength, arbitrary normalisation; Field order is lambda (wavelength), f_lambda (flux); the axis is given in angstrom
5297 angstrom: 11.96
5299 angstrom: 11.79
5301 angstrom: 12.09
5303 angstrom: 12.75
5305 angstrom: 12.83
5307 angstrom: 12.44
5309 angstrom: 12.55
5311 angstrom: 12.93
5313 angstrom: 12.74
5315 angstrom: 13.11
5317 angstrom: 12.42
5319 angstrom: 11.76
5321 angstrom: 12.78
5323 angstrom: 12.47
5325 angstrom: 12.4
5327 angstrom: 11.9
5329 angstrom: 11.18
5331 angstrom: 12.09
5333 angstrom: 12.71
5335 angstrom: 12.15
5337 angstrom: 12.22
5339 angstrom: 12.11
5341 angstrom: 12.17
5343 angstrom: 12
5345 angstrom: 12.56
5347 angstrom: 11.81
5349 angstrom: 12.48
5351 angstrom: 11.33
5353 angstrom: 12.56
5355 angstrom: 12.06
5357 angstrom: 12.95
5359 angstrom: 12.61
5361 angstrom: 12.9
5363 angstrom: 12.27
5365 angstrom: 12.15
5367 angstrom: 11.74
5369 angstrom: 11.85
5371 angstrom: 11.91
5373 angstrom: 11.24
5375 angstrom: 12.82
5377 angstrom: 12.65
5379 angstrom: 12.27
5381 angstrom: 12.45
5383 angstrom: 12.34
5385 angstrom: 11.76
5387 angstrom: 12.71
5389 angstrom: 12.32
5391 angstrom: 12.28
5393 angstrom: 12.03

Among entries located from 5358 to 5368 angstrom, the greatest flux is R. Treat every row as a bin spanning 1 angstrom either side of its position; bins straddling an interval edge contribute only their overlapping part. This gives 12.9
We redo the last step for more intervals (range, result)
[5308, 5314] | 12.93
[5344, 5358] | 12.95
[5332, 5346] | 12.71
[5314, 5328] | 13.11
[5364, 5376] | 12.82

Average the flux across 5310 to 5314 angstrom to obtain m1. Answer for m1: 12.8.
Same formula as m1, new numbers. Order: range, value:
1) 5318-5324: 12.3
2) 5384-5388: 12.2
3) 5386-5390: 12.5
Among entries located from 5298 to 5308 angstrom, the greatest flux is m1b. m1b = 12.83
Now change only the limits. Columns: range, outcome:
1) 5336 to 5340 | 12.22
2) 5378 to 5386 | 12.45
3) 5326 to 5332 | 12.09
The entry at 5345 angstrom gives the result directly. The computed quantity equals 12.56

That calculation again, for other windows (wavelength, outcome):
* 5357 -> 12.95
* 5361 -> 12.9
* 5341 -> 12.17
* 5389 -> 12.32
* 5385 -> 11.76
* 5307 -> 12.44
